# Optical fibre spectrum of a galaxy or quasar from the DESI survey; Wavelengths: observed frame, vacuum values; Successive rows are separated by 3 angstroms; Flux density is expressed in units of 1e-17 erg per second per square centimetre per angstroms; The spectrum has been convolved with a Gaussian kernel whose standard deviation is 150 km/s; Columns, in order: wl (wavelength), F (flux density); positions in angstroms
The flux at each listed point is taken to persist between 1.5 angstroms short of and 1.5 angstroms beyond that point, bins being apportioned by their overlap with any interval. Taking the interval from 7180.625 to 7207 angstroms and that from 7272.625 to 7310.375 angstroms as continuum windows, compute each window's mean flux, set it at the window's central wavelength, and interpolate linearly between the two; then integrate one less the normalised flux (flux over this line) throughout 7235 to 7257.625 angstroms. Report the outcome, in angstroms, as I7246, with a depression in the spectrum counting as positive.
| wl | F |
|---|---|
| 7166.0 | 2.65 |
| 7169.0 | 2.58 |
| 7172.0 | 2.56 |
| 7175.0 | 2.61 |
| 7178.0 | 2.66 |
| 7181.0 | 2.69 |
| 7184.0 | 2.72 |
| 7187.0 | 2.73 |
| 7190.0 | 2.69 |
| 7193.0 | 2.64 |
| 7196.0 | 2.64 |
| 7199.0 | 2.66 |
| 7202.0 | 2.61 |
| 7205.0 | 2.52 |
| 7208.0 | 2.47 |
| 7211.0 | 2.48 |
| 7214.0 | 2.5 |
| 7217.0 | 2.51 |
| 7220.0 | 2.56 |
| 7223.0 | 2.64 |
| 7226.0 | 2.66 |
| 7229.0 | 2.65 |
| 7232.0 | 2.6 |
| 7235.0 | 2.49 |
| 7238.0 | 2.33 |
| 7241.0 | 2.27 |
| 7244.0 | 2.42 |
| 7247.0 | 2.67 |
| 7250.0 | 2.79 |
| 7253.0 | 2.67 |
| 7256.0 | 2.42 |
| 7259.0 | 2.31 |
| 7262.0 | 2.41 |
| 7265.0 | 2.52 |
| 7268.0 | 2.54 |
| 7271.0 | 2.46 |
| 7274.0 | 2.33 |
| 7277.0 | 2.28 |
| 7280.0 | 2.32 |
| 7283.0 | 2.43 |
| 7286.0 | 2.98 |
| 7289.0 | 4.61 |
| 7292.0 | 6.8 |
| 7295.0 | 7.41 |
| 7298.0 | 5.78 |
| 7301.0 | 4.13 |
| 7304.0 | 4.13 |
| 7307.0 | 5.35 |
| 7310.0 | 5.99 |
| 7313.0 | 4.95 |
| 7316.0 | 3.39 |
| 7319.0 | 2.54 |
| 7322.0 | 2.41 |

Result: 6.60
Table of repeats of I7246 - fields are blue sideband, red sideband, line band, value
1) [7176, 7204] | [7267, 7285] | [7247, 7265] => -0.5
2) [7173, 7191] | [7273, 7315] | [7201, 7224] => 4.5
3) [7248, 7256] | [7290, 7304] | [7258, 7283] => 9.5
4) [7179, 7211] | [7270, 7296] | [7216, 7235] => 2.5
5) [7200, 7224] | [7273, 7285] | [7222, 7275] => -1.4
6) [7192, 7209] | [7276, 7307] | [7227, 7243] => 3.9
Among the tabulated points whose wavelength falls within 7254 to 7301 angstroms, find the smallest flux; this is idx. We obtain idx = 2.28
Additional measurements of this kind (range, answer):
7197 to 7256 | 2.27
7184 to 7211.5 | 2.47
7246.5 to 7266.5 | 2.31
